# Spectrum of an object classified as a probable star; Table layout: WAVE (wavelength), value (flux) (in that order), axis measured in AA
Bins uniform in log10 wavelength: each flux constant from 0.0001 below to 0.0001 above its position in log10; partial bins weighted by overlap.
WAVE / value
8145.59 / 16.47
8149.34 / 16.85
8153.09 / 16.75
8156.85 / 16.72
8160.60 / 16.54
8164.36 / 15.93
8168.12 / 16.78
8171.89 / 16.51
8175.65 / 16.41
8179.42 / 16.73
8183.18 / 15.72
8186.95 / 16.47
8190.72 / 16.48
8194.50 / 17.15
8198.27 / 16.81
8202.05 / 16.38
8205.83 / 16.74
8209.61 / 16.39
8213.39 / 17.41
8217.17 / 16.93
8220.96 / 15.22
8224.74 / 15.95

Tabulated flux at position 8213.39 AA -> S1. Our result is 17.41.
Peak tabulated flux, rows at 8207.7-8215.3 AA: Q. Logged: 17.41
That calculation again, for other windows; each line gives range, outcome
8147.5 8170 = 16.85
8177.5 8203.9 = 17.15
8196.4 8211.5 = 16.81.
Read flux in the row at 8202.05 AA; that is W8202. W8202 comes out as 16.38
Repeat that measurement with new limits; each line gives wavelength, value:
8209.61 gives 16.39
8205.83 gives 16.74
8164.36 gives 15.93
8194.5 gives 17.15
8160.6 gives 16.54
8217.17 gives 16.93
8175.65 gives 16.41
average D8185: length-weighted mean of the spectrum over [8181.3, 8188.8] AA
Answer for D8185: 16.1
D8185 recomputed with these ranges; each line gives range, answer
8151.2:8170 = 16.5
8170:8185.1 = 16.3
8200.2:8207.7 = 16.6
